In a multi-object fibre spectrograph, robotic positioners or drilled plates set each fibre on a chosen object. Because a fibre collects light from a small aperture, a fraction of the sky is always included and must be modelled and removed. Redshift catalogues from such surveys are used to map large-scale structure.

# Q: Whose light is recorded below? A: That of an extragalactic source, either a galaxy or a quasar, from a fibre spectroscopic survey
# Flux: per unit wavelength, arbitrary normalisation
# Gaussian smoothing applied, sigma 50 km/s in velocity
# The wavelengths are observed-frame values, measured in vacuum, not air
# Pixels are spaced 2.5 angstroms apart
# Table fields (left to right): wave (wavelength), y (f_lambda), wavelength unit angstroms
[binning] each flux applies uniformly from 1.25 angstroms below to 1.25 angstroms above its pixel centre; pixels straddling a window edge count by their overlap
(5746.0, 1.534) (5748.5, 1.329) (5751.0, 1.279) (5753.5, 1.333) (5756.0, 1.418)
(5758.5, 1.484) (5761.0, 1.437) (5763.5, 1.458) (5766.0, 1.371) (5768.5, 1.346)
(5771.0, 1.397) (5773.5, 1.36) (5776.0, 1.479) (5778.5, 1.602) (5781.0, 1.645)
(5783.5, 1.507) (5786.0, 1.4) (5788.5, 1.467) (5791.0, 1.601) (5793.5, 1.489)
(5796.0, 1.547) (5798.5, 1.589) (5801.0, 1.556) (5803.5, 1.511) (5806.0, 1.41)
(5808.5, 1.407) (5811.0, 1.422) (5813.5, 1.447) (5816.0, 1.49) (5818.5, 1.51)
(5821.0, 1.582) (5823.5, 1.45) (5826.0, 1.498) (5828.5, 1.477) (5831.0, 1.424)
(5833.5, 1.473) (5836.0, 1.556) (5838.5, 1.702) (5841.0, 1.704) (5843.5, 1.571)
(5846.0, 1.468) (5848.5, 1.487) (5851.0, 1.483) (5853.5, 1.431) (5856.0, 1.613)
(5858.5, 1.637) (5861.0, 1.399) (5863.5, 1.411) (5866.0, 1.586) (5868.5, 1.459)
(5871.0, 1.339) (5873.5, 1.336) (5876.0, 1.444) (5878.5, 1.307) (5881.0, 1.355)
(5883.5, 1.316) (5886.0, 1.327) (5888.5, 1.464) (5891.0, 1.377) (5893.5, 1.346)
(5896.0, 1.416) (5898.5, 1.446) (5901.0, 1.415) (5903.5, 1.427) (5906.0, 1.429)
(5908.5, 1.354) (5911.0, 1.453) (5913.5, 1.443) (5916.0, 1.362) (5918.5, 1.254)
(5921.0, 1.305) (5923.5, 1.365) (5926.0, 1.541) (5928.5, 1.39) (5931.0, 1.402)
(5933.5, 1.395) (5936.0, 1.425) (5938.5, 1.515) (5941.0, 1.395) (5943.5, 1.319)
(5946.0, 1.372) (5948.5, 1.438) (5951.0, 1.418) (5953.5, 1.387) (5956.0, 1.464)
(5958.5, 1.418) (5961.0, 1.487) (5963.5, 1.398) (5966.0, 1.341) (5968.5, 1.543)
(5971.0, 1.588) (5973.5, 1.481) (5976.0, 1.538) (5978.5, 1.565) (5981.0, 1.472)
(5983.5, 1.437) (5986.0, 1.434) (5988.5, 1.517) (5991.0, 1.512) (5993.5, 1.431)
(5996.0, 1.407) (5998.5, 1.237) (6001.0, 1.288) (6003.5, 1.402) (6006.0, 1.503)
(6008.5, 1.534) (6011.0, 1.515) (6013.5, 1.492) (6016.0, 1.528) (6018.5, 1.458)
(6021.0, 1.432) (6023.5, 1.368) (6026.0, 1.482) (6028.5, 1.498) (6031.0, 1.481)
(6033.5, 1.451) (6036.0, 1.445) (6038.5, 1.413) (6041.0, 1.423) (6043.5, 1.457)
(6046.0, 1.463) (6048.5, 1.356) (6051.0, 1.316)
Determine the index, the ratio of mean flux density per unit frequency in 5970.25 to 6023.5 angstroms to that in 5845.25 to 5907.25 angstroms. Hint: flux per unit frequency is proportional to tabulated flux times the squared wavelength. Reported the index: 1.07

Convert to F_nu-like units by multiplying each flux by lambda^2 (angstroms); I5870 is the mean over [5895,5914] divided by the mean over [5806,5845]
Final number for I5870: 0.97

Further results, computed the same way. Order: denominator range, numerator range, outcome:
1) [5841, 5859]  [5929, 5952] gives 0.95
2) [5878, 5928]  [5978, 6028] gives 1.08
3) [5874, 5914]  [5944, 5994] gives 1.08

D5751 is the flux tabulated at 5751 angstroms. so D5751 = 1.279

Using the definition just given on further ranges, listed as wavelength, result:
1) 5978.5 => 1.565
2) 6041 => 1.423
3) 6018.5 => 1.458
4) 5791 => 1.601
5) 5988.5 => 1.517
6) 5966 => 1.341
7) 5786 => 1.4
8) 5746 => 1.534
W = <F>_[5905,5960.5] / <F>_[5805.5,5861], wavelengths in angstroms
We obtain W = 0.9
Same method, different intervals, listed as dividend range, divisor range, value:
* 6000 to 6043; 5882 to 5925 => 1.05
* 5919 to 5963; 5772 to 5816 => 0.94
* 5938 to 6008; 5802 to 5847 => 0.96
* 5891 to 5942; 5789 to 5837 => 0.94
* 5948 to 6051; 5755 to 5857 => 0.97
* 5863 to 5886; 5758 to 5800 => 0.94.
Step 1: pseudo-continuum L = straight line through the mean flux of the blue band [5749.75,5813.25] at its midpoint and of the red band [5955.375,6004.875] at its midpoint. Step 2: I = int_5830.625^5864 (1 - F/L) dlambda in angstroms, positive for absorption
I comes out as -1.7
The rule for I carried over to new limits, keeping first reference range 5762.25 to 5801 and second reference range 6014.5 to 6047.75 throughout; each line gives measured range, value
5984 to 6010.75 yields 0.50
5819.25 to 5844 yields -1.05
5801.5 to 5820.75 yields 0.20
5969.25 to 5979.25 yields -0.56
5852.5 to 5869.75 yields -0.36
